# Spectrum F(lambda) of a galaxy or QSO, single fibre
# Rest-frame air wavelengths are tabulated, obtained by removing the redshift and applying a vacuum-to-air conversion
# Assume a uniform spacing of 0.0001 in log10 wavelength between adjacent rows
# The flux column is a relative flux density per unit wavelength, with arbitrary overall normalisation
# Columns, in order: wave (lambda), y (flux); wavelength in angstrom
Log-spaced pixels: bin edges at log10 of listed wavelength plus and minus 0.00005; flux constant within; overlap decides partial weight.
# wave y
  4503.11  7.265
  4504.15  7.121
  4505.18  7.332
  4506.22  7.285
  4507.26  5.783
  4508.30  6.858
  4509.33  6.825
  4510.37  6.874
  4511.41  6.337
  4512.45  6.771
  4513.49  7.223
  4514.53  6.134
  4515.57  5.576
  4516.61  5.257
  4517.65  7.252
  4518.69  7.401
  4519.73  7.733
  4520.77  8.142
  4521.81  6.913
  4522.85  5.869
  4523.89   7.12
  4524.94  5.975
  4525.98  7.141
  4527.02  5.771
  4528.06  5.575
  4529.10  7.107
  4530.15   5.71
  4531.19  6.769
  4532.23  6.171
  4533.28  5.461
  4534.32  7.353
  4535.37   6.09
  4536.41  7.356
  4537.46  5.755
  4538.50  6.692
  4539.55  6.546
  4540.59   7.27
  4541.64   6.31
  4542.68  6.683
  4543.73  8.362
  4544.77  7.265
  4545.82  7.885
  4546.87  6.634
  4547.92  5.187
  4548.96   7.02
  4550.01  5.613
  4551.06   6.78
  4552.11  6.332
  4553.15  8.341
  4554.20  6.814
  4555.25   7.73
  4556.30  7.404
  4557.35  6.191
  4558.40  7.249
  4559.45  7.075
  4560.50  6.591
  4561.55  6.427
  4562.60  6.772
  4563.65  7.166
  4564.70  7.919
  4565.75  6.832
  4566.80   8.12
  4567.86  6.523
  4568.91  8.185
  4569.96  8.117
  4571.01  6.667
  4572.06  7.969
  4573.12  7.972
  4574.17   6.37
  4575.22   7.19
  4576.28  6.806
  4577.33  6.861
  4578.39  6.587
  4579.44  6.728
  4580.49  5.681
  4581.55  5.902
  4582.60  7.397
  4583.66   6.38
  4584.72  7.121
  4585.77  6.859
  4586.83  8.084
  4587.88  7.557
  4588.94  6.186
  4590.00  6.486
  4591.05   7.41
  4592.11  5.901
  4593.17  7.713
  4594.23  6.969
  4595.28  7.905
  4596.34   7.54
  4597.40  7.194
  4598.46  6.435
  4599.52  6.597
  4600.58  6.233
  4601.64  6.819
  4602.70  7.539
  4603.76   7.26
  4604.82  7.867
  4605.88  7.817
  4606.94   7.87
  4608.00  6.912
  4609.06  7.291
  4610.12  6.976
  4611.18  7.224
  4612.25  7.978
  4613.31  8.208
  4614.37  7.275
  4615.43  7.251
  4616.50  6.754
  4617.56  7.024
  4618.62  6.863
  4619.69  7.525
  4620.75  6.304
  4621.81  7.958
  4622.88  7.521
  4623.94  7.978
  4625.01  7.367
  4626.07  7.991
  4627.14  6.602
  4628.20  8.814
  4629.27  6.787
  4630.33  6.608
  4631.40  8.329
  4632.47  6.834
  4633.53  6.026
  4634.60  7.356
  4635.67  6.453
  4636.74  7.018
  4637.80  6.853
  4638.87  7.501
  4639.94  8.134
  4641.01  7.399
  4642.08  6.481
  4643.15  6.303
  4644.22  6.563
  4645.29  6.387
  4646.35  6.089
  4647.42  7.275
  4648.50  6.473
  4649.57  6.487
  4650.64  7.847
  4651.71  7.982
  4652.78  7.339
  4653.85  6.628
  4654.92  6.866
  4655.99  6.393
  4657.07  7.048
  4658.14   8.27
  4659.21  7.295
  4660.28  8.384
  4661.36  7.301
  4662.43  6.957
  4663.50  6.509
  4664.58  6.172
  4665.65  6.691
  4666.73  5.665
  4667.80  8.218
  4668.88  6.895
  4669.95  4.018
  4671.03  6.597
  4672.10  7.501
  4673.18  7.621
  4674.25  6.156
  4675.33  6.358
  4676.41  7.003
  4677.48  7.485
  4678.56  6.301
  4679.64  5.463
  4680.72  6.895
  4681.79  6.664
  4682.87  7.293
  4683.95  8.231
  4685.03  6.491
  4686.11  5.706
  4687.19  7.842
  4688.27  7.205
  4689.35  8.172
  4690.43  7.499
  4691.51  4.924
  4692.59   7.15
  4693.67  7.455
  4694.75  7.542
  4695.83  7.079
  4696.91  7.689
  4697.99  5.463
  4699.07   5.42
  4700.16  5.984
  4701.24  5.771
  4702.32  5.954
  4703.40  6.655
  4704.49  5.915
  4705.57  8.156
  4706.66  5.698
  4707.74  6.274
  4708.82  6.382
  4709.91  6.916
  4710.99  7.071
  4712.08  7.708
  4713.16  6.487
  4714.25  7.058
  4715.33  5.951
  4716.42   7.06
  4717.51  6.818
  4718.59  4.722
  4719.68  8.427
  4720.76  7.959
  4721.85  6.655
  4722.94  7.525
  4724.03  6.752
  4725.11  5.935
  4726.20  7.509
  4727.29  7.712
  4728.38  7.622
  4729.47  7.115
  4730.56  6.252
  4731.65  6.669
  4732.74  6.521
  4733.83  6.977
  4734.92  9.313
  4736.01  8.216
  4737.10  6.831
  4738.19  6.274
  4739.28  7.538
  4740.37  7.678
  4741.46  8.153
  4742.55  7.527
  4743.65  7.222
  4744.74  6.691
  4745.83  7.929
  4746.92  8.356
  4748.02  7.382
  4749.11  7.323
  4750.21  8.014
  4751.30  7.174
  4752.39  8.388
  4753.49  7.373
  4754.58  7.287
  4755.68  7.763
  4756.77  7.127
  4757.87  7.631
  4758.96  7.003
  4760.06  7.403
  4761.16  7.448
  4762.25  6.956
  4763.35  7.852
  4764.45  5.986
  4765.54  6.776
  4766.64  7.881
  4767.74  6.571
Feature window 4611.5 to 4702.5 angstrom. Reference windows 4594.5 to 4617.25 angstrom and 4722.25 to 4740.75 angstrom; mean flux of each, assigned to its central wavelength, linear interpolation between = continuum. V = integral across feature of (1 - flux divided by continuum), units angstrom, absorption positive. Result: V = 3.4 angstrom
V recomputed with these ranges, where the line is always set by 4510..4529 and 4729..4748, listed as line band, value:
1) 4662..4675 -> 1.0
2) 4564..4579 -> -1.1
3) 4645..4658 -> 0.2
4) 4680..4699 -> 0.6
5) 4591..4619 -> -1.2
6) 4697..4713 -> 1.8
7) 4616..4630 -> -0.7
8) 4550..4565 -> -0.5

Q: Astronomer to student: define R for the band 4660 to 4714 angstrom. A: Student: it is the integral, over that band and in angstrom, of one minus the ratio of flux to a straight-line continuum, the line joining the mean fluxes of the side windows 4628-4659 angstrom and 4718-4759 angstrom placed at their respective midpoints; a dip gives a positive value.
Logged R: 3.31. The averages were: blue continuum 7.04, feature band 6.73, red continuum 7.34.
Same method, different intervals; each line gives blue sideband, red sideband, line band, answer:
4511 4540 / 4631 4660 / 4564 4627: -3.3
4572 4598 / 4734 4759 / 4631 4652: 0.6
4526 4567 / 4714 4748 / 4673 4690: 0.4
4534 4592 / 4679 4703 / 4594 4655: -3.0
